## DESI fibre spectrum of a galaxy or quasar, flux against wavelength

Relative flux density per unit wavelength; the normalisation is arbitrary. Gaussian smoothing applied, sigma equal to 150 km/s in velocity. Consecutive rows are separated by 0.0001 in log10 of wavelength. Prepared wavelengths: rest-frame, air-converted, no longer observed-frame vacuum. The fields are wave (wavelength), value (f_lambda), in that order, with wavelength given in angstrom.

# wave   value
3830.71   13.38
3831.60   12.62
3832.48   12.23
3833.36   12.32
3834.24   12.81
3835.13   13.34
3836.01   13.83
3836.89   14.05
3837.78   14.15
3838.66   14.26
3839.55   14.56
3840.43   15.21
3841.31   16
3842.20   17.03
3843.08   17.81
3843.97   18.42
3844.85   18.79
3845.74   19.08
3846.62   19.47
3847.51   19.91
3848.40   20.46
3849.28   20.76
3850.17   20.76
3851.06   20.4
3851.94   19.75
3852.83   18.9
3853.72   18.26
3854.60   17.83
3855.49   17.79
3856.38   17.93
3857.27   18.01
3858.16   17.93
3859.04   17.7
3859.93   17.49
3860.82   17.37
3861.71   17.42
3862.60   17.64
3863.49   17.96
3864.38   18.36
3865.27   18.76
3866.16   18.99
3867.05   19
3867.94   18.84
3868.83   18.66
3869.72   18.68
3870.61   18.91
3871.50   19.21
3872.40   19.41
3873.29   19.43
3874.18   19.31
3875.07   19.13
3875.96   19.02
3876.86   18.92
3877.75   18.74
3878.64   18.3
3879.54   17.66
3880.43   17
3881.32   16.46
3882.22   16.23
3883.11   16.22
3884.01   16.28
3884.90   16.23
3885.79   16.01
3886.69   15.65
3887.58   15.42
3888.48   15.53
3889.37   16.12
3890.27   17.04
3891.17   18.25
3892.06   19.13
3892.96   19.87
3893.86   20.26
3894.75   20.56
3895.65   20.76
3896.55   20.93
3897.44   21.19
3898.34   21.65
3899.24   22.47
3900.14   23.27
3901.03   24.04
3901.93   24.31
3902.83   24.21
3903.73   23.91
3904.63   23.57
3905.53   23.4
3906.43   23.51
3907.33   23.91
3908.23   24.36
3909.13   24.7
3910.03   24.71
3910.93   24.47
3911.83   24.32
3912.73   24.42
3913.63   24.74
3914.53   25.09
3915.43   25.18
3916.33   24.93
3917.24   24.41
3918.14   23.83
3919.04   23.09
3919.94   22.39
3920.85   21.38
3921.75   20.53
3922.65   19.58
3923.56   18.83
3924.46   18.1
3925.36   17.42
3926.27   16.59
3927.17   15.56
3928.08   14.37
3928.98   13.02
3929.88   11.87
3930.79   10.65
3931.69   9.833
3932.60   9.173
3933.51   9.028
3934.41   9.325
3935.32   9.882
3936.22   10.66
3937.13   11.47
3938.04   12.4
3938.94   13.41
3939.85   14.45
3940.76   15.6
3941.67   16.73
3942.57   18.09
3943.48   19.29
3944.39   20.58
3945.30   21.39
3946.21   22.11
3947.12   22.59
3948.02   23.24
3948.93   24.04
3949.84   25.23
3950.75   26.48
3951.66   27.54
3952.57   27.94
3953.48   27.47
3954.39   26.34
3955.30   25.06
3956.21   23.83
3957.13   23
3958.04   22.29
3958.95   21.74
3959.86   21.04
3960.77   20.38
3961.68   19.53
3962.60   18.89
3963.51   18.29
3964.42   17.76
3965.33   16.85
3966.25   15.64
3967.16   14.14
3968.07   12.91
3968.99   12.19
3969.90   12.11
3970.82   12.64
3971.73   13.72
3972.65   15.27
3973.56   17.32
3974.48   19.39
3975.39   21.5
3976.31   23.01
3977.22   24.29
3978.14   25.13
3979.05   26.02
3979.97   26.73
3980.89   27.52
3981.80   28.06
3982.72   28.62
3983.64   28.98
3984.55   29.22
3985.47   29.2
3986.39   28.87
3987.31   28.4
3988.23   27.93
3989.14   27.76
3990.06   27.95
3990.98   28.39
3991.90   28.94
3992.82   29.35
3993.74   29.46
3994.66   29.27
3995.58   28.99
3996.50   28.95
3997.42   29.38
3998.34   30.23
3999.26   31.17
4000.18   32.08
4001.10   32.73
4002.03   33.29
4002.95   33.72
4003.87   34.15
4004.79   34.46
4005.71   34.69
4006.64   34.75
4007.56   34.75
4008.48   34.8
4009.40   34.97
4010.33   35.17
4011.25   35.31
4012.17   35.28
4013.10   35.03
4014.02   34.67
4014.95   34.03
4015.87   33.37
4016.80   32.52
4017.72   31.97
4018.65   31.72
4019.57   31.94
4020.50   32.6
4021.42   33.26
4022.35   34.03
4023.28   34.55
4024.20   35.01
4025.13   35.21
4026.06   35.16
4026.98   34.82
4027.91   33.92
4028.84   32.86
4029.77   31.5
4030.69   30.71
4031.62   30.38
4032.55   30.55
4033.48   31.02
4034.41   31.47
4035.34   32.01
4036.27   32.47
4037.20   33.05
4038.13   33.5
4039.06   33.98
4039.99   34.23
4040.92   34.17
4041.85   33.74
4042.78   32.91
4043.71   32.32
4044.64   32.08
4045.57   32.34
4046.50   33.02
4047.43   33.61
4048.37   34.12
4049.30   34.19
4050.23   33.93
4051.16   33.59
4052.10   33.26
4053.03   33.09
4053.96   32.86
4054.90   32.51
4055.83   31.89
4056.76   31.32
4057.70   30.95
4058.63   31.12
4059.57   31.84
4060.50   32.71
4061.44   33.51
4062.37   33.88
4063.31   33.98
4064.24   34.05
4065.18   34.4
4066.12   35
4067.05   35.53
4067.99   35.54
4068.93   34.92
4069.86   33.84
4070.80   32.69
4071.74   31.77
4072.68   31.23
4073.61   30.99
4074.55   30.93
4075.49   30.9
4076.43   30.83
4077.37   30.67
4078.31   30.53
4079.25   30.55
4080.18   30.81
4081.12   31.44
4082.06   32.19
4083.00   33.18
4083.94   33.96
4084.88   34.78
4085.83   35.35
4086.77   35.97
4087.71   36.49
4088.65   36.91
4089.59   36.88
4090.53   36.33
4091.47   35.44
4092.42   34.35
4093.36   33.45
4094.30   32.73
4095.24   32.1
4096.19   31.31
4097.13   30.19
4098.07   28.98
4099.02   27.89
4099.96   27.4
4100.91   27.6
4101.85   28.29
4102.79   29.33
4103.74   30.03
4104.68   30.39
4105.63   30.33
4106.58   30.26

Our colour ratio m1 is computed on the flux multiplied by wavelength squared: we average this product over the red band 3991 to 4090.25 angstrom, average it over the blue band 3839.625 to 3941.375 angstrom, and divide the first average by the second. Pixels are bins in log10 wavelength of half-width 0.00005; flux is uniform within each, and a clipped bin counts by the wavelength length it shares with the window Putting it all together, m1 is 1.90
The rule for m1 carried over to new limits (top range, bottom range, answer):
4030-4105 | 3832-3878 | 2.05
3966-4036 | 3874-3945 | 1.63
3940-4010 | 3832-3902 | 1.45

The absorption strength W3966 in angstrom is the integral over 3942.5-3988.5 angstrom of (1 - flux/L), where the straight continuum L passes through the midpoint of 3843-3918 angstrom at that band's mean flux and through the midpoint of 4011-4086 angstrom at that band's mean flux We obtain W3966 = 7.6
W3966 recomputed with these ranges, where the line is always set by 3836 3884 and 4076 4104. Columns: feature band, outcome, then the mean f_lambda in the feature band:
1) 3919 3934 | 4.29 angstrom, 15.7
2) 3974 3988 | -0.46 angstrom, 26.3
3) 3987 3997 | -0.96 angstrom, 28.7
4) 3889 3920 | -2.80 angstrom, 22.7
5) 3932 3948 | 5.41 angstrom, 15.2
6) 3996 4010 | -3.17 angstrom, 32.9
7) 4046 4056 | -1.18 angstrom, 33.3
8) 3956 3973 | 4.88 angstrom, 17.4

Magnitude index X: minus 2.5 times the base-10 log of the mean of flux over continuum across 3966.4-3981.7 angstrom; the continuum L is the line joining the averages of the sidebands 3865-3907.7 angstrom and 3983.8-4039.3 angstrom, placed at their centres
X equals 0.43 mag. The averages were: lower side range 19.5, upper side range 32.2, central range 19.2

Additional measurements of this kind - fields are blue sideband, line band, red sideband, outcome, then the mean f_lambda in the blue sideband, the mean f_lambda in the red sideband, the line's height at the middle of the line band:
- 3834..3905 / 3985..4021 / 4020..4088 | -0.10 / 18.5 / 33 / 29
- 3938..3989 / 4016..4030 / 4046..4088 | -0.19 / 21.6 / 33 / 28.1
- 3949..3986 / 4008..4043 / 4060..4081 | -0.19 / 21.9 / 32.7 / 28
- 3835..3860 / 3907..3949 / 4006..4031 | 0.33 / 17.6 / 33.9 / 25.3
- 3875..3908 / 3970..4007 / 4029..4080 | 0.00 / 19.6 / 32.6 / 27.4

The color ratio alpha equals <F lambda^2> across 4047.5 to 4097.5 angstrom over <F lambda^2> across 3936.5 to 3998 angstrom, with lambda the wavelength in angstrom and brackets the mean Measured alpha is 1.56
